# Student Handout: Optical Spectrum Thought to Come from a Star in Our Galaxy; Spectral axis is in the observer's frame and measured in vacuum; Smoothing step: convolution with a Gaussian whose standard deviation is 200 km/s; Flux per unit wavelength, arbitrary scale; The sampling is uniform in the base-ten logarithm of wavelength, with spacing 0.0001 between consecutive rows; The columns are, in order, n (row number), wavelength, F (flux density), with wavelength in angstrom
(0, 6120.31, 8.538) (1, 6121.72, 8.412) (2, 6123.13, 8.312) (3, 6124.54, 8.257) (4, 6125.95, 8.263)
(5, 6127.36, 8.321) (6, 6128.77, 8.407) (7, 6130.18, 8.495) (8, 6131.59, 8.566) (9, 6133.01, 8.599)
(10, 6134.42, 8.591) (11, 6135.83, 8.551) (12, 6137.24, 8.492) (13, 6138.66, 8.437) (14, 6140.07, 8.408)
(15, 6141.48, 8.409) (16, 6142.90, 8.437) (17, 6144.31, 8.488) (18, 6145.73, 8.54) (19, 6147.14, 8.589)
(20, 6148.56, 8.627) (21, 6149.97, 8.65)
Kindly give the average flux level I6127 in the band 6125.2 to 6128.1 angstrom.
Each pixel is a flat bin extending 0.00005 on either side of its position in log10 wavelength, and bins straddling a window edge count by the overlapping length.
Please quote 8.3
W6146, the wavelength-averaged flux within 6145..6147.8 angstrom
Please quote 8.56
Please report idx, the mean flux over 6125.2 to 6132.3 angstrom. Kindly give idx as 8.41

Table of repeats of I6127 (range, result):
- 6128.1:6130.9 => 8.46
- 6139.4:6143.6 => 8.41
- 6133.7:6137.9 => 8.56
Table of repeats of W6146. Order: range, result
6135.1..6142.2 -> 8.46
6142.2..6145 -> 8.48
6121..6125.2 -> 8.33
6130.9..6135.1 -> 8.57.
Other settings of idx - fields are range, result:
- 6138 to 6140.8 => 8.45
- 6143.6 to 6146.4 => 8.51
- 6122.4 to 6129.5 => 8.32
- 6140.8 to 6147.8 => 8.49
